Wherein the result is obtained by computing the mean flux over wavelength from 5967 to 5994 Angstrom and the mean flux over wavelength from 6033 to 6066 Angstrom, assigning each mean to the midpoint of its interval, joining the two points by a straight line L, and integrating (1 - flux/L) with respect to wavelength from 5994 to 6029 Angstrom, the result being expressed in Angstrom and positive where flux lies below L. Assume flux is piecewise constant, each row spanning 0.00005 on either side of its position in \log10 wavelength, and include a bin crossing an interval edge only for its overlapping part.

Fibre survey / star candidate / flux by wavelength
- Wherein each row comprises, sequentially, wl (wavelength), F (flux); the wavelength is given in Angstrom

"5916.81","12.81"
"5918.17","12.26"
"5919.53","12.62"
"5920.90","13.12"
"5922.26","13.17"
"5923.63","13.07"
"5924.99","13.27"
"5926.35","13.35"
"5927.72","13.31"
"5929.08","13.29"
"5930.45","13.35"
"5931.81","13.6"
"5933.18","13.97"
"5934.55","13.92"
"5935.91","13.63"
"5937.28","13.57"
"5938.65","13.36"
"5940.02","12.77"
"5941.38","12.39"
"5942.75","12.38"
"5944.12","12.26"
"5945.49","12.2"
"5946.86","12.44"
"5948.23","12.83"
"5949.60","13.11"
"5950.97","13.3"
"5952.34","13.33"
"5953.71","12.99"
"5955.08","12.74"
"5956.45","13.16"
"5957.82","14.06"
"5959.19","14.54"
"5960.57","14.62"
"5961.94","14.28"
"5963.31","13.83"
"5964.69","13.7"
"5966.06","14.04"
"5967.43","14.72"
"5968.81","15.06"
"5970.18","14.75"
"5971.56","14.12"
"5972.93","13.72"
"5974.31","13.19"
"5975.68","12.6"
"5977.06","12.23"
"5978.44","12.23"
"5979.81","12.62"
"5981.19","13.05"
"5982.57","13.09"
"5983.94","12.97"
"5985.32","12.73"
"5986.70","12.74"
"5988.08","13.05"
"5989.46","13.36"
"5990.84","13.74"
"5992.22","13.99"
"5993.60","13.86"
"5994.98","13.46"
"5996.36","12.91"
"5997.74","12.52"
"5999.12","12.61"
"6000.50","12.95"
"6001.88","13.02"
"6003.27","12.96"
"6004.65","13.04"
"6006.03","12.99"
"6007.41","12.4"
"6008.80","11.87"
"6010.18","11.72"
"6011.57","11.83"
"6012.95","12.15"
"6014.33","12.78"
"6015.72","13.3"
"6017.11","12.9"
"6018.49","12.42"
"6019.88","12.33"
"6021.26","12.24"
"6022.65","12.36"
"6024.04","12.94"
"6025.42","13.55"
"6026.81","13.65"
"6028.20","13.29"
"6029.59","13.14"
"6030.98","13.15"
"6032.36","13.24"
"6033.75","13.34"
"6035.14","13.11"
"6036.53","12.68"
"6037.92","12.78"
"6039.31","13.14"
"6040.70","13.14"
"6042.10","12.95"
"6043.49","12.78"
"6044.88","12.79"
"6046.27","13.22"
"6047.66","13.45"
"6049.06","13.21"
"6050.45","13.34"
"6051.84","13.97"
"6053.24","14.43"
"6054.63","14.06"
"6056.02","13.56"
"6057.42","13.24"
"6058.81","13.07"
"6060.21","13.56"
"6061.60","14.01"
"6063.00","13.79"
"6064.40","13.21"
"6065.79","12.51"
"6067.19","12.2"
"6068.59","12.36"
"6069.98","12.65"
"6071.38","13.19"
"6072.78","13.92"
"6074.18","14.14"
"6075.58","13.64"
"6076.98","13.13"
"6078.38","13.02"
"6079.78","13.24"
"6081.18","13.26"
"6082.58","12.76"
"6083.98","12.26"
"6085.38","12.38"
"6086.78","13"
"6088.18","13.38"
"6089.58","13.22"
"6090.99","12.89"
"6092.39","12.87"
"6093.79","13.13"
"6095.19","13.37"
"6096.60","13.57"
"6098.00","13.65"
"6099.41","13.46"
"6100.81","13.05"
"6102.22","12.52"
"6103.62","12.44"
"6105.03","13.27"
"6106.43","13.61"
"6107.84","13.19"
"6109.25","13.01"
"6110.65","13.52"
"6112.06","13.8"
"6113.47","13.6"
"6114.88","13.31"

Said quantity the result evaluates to 1.59 Angstrom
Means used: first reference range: 13.4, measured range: 12.7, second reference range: 13.3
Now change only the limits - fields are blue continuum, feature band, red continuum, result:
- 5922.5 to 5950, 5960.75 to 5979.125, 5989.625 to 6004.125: -0.8 Angstrom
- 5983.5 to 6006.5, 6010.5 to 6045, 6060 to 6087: 0.6 Angstrom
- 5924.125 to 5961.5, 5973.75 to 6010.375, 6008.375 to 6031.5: 0.0 Angstrom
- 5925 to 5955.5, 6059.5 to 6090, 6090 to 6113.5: 0.2 Angstrom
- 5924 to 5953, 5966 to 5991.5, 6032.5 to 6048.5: -0.5 Angstrom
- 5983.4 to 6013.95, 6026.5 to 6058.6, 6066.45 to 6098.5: -0.7 Angstrom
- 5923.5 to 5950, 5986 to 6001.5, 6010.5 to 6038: -0.3 Angstrom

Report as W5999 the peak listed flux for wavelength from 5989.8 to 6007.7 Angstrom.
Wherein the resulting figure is 13.99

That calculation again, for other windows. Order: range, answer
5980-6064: 14.43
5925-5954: 13.97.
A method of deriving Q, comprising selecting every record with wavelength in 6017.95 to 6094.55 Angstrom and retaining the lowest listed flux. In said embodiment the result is 12.2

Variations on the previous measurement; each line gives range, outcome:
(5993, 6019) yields 11.72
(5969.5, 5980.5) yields 12.23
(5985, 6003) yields 12.52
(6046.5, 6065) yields 13.07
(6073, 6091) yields 12.26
